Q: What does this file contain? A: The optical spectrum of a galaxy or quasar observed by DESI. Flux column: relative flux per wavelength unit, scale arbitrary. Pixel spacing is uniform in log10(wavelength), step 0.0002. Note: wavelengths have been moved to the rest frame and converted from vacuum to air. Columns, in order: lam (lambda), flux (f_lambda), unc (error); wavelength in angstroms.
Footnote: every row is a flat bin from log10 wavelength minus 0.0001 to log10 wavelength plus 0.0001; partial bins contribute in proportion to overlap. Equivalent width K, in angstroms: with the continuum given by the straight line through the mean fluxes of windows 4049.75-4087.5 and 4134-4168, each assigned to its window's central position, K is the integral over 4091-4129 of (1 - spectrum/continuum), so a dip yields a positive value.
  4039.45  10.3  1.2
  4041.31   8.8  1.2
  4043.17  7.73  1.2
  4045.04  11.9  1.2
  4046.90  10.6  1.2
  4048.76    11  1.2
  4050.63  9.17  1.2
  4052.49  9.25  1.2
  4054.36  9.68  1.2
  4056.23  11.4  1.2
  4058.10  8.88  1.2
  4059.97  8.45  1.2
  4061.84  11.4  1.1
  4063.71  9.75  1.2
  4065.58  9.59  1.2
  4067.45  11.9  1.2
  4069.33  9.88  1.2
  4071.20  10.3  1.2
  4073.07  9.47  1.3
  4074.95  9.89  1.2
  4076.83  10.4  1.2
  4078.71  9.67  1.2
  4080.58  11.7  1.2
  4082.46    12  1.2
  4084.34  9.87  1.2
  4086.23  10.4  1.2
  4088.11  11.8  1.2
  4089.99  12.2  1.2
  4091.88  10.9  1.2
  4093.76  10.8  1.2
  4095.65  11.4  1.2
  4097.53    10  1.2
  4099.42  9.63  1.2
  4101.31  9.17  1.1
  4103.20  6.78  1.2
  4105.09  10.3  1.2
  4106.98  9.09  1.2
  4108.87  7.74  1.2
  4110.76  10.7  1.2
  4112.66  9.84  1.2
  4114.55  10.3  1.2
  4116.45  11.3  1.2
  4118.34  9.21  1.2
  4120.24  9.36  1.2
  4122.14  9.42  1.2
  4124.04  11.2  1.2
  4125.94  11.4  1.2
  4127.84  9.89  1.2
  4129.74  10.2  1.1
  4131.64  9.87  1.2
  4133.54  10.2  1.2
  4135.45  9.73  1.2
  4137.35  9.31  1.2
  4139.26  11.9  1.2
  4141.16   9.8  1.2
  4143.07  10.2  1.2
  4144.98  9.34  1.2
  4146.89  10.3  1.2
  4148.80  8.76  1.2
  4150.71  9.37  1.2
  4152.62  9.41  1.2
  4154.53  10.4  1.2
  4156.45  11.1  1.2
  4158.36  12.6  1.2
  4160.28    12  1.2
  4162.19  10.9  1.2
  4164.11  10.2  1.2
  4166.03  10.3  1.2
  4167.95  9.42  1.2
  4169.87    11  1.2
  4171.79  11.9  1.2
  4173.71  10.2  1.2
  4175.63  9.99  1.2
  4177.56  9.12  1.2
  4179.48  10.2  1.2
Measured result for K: 1.2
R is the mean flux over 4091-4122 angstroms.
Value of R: 9.77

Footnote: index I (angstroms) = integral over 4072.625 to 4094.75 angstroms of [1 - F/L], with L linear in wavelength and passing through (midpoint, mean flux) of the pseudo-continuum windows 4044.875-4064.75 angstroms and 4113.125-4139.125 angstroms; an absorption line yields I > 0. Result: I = -1.5 angstroms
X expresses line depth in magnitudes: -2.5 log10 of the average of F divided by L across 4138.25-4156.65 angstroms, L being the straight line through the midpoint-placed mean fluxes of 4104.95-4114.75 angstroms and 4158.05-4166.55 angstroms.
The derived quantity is 0.07 mag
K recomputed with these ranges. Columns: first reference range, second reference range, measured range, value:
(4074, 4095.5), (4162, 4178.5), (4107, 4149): 2.35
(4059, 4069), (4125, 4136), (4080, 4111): -0.07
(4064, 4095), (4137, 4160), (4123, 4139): 0.13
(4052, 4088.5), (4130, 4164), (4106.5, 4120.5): 0.76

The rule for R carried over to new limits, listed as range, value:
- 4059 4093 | 10.5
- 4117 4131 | 10.1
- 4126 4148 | 10.1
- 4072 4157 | 10.1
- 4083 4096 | 11.1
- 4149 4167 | 10.6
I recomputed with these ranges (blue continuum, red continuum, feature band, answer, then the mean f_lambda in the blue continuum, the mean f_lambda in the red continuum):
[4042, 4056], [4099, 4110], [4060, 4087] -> -2.7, 9.96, 8.78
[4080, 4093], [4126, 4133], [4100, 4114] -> 2.1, 11.2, 10.2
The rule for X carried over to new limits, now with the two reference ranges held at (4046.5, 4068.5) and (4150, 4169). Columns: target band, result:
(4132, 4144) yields 0.03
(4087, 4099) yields -0.09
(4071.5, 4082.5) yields -0.02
